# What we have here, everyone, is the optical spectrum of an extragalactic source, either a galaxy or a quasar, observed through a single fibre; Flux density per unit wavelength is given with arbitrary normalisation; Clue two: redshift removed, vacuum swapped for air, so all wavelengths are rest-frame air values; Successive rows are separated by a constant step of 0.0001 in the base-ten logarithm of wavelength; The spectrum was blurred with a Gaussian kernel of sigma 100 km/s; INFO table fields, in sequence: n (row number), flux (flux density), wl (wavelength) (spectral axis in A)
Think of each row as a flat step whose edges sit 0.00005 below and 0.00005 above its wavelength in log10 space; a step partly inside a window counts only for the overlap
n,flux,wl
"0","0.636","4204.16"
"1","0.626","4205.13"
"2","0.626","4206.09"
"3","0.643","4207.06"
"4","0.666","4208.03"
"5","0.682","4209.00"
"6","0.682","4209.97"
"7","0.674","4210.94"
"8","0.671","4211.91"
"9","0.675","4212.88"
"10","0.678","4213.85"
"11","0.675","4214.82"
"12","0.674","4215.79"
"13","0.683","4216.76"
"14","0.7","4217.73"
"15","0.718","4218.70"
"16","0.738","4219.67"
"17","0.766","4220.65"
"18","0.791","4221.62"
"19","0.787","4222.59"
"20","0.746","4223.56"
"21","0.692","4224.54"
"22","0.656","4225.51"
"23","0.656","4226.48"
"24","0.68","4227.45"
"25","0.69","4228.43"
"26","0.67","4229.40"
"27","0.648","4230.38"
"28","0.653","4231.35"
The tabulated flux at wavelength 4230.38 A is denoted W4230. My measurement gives 0.648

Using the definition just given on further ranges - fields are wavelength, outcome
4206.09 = 0.626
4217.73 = 0.7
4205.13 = 0.626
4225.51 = 0.656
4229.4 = 0.67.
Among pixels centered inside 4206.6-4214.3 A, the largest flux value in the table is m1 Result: 0.682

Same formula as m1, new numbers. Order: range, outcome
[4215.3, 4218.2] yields 0.7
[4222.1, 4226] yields 0.787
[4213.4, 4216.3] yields 0.678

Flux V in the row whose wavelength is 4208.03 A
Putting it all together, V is 0.666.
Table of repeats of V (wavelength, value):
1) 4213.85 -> 0.678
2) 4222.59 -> 0.787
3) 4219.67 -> 0.738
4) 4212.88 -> 0.675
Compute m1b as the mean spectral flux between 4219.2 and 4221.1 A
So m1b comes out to 0.749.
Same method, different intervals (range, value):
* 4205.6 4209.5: 0.655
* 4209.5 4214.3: 0.676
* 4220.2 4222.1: 0.779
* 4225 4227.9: 0.666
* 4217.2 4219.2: 0.71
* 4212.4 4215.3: 0.676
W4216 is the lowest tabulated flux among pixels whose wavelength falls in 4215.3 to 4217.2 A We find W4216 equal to 0.674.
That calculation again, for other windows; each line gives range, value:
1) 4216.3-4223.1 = 0.683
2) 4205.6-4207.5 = 0.626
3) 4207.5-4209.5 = 0.666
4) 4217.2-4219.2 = 0.7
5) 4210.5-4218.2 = 0.671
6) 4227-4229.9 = 0.67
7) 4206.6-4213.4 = 0.643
